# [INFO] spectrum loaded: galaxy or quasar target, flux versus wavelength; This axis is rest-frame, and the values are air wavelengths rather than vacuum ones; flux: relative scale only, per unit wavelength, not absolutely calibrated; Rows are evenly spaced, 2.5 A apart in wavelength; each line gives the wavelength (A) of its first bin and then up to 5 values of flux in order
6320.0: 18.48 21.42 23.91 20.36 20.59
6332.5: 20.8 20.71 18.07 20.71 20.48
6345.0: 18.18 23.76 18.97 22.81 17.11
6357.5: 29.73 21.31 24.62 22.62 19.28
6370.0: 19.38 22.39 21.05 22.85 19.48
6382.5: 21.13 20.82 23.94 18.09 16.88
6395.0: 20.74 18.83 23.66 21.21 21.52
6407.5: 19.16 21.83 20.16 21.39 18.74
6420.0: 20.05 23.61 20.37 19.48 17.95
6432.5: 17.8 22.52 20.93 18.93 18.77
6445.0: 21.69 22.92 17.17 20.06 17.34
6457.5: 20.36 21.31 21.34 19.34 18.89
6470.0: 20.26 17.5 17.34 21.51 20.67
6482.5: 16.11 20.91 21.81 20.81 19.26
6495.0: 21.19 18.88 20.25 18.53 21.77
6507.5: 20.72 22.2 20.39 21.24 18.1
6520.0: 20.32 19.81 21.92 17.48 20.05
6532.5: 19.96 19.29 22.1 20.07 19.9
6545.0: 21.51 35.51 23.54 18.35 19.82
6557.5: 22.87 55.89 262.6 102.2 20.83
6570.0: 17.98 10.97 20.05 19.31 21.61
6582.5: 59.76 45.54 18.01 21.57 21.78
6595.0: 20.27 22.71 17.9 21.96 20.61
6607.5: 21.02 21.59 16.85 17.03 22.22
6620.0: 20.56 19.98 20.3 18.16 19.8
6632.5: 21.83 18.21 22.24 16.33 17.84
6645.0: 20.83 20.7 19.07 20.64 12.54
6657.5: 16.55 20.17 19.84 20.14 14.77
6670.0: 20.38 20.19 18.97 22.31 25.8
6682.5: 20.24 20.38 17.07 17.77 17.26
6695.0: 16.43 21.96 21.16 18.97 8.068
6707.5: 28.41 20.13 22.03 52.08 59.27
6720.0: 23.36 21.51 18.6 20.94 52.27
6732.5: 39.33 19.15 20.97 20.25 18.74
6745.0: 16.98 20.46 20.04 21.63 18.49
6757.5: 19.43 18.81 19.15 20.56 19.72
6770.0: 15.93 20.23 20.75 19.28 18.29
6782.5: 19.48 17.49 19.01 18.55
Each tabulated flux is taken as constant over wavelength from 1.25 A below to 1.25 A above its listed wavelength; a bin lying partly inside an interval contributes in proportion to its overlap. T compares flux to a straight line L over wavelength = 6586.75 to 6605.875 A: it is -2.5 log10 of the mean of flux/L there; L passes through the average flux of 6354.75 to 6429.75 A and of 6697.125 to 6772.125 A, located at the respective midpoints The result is 0.105 mag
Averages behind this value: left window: 21.1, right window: 23.9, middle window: 20.7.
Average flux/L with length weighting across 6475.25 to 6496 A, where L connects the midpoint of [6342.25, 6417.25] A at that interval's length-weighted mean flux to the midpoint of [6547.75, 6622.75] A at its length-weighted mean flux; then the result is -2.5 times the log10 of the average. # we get 0.36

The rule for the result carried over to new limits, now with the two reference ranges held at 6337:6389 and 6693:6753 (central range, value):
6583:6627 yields 0.07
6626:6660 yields 0.27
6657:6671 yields 0.29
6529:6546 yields 0.14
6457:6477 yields 0.15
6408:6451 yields 0.09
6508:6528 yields 0.13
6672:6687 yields 0.16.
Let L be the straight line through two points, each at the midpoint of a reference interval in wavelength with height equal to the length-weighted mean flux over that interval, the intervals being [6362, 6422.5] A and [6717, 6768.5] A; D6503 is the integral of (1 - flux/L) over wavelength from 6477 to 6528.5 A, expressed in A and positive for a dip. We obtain 3.75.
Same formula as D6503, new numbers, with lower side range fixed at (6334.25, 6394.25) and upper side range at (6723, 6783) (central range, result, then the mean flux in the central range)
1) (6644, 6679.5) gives 3.81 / 19.2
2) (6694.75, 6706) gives 2.07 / 17.6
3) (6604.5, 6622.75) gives 1.26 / 20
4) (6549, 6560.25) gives -2.31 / 25.7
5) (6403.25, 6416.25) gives 0.16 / 20.8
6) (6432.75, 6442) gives 0.36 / 20.3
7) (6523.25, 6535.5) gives 0.88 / 19.8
